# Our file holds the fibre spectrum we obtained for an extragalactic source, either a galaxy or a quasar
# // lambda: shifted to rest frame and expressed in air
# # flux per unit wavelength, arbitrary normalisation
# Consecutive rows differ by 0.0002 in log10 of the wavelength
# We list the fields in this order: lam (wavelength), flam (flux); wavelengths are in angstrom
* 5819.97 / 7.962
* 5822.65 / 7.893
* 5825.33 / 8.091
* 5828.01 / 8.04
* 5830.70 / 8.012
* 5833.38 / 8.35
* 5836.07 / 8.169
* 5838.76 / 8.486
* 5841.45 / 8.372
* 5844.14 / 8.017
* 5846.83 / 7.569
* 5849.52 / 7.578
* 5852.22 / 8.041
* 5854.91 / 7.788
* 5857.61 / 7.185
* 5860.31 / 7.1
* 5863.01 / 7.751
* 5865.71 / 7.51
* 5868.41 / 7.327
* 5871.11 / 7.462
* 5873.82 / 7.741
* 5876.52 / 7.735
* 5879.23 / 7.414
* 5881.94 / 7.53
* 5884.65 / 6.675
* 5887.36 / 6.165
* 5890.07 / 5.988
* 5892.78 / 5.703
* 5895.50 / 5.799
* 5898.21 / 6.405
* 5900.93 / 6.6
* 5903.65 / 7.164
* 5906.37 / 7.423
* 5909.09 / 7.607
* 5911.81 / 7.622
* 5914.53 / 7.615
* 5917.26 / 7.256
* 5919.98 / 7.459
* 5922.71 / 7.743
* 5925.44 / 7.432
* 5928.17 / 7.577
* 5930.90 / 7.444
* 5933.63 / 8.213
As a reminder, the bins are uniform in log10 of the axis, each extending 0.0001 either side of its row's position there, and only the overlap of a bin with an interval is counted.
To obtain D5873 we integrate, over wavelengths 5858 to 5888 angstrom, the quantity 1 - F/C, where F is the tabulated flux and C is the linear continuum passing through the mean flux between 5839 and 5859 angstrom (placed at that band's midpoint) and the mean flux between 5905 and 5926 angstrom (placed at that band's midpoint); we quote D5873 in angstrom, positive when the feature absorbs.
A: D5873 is 1.5 angstrom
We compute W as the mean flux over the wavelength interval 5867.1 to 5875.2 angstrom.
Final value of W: 7.51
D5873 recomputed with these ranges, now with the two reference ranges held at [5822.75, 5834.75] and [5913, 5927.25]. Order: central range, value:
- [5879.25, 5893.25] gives 2.13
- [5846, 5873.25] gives 1.25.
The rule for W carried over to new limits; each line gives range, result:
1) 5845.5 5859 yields 7.63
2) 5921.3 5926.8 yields 7.58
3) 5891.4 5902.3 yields 6.13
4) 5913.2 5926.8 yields 7.5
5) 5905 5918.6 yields 7.5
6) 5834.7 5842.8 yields 8.34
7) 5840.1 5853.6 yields 7.92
